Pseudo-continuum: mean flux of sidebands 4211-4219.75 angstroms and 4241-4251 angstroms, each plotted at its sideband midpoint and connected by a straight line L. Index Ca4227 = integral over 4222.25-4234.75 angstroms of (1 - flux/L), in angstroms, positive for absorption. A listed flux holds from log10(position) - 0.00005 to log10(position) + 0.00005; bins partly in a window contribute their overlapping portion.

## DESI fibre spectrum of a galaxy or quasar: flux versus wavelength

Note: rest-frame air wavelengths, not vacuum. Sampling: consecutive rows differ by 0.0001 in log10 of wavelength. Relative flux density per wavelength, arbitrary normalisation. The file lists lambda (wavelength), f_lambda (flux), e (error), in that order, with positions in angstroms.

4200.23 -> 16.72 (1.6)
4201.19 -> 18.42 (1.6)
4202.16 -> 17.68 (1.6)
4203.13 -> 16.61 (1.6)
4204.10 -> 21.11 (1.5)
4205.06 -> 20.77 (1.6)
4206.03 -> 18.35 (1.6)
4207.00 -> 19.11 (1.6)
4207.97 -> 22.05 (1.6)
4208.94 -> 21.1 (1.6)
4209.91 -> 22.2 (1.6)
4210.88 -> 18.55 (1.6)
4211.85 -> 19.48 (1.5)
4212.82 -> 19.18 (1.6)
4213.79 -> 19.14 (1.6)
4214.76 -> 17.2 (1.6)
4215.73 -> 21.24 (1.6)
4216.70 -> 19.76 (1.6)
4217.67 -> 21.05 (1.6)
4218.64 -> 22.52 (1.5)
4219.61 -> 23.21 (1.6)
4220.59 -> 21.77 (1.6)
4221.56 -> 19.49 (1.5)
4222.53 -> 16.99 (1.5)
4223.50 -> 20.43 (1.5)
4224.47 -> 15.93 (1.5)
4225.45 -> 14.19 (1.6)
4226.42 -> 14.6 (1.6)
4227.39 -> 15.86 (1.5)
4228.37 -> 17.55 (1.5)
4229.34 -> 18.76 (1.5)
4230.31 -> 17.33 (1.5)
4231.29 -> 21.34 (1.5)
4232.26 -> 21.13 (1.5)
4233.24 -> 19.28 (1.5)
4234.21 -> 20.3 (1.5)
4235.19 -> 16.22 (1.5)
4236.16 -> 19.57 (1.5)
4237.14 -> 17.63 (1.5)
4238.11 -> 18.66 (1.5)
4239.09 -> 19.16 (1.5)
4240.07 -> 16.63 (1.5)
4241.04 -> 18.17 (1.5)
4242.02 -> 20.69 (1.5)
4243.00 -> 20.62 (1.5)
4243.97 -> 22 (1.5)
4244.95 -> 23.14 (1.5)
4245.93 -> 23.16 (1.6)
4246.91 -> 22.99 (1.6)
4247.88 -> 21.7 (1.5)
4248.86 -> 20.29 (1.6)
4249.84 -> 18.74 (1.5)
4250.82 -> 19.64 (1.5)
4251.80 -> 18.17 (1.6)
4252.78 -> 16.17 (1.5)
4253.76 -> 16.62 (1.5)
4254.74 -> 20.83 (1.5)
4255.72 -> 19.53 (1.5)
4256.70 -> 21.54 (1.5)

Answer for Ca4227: 1.6 angstroms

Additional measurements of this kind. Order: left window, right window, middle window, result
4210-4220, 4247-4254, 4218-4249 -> 0.29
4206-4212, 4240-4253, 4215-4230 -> 1.08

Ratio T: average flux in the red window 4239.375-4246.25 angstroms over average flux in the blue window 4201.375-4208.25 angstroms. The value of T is 1.1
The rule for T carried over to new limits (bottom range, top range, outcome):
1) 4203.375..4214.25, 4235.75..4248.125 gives 1.01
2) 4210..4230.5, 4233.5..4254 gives 1.04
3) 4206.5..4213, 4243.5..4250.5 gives 1.07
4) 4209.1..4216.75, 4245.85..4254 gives 1.00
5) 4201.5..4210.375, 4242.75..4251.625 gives 1.07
